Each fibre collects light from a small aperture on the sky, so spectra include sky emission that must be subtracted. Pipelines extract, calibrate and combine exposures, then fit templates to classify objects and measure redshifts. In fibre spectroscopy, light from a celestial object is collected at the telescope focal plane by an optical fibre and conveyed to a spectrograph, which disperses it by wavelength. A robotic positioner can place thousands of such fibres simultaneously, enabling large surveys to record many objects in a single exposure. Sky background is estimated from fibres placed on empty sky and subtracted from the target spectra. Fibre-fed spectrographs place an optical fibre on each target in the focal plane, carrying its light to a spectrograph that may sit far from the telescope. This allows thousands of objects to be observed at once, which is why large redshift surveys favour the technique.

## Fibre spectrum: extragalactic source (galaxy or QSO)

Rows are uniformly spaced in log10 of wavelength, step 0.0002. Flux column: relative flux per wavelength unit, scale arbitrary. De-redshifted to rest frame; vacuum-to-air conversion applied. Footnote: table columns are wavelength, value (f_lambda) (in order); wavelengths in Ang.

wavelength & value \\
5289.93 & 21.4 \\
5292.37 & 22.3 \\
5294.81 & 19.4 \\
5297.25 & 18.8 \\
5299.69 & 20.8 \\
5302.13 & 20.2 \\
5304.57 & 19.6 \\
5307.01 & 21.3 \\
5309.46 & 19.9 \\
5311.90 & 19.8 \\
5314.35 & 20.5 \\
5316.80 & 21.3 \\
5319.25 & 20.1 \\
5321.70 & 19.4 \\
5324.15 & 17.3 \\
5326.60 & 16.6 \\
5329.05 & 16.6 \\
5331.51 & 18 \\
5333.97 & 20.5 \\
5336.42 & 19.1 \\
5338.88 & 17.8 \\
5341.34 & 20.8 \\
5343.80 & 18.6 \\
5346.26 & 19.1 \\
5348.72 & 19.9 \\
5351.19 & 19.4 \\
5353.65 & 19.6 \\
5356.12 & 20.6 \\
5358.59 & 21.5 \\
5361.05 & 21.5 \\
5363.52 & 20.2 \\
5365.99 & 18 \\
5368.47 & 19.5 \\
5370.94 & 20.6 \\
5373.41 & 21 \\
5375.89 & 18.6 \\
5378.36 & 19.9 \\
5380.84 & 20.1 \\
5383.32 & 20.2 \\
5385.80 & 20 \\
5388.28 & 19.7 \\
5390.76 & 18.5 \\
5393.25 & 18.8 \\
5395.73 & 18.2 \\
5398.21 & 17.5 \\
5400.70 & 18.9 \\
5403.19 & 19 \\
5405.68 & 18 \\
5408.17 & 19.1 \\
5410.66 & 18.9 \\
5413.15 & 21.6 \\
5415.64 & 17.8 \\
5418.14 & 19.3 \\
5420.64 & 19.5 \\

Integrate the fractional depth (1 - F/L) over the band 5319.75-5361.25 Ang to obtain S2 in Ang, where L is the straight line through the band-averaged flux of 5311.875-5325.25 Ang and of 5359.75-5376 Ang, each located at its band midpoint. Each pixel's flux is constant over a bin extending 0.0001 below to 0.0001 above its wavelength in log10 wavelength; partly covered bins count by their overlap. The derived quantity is 1.5 Ang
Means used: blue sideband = 19.7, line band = 19.2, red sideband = 20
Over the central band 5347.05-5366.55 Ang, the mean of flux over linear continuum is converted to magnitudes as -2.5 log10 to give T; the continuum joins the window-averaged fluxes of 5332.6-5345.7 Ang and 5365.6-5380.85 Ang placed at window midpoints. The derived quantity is -0.03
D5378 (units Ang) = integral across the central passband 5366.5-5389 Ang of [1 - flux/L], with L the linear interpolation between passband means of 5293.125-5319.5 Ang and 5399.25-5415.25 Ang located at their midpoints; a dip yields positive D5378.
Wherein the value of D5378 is -0.5 Ang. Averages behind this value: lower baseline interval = 20.2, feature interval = 19.9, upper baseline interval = 19.2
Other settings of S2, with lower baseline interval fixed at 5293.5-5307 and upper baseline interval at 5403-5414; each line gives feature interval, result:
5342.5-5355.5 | 0.16 Ang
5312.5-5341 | 1.22 Ang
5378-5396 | -0.06 Ang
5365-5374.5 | -0.15 Ang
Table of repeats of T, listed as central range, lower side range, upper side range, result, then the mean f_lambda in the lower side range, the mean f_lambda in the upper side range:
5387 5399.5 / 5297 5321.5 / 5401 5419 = 0.042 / 20.3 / 19.1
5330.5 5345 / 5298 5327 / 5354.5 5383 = 0.044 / 19.8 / 20.1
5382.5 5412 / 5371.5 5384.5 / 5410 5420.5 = 0.046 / 20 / 19.4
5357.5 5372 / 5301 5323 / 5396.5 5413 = -0.044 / 20.2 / 18.8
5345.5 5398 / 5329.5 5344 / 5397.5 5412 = -0.051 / 19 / 18.6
